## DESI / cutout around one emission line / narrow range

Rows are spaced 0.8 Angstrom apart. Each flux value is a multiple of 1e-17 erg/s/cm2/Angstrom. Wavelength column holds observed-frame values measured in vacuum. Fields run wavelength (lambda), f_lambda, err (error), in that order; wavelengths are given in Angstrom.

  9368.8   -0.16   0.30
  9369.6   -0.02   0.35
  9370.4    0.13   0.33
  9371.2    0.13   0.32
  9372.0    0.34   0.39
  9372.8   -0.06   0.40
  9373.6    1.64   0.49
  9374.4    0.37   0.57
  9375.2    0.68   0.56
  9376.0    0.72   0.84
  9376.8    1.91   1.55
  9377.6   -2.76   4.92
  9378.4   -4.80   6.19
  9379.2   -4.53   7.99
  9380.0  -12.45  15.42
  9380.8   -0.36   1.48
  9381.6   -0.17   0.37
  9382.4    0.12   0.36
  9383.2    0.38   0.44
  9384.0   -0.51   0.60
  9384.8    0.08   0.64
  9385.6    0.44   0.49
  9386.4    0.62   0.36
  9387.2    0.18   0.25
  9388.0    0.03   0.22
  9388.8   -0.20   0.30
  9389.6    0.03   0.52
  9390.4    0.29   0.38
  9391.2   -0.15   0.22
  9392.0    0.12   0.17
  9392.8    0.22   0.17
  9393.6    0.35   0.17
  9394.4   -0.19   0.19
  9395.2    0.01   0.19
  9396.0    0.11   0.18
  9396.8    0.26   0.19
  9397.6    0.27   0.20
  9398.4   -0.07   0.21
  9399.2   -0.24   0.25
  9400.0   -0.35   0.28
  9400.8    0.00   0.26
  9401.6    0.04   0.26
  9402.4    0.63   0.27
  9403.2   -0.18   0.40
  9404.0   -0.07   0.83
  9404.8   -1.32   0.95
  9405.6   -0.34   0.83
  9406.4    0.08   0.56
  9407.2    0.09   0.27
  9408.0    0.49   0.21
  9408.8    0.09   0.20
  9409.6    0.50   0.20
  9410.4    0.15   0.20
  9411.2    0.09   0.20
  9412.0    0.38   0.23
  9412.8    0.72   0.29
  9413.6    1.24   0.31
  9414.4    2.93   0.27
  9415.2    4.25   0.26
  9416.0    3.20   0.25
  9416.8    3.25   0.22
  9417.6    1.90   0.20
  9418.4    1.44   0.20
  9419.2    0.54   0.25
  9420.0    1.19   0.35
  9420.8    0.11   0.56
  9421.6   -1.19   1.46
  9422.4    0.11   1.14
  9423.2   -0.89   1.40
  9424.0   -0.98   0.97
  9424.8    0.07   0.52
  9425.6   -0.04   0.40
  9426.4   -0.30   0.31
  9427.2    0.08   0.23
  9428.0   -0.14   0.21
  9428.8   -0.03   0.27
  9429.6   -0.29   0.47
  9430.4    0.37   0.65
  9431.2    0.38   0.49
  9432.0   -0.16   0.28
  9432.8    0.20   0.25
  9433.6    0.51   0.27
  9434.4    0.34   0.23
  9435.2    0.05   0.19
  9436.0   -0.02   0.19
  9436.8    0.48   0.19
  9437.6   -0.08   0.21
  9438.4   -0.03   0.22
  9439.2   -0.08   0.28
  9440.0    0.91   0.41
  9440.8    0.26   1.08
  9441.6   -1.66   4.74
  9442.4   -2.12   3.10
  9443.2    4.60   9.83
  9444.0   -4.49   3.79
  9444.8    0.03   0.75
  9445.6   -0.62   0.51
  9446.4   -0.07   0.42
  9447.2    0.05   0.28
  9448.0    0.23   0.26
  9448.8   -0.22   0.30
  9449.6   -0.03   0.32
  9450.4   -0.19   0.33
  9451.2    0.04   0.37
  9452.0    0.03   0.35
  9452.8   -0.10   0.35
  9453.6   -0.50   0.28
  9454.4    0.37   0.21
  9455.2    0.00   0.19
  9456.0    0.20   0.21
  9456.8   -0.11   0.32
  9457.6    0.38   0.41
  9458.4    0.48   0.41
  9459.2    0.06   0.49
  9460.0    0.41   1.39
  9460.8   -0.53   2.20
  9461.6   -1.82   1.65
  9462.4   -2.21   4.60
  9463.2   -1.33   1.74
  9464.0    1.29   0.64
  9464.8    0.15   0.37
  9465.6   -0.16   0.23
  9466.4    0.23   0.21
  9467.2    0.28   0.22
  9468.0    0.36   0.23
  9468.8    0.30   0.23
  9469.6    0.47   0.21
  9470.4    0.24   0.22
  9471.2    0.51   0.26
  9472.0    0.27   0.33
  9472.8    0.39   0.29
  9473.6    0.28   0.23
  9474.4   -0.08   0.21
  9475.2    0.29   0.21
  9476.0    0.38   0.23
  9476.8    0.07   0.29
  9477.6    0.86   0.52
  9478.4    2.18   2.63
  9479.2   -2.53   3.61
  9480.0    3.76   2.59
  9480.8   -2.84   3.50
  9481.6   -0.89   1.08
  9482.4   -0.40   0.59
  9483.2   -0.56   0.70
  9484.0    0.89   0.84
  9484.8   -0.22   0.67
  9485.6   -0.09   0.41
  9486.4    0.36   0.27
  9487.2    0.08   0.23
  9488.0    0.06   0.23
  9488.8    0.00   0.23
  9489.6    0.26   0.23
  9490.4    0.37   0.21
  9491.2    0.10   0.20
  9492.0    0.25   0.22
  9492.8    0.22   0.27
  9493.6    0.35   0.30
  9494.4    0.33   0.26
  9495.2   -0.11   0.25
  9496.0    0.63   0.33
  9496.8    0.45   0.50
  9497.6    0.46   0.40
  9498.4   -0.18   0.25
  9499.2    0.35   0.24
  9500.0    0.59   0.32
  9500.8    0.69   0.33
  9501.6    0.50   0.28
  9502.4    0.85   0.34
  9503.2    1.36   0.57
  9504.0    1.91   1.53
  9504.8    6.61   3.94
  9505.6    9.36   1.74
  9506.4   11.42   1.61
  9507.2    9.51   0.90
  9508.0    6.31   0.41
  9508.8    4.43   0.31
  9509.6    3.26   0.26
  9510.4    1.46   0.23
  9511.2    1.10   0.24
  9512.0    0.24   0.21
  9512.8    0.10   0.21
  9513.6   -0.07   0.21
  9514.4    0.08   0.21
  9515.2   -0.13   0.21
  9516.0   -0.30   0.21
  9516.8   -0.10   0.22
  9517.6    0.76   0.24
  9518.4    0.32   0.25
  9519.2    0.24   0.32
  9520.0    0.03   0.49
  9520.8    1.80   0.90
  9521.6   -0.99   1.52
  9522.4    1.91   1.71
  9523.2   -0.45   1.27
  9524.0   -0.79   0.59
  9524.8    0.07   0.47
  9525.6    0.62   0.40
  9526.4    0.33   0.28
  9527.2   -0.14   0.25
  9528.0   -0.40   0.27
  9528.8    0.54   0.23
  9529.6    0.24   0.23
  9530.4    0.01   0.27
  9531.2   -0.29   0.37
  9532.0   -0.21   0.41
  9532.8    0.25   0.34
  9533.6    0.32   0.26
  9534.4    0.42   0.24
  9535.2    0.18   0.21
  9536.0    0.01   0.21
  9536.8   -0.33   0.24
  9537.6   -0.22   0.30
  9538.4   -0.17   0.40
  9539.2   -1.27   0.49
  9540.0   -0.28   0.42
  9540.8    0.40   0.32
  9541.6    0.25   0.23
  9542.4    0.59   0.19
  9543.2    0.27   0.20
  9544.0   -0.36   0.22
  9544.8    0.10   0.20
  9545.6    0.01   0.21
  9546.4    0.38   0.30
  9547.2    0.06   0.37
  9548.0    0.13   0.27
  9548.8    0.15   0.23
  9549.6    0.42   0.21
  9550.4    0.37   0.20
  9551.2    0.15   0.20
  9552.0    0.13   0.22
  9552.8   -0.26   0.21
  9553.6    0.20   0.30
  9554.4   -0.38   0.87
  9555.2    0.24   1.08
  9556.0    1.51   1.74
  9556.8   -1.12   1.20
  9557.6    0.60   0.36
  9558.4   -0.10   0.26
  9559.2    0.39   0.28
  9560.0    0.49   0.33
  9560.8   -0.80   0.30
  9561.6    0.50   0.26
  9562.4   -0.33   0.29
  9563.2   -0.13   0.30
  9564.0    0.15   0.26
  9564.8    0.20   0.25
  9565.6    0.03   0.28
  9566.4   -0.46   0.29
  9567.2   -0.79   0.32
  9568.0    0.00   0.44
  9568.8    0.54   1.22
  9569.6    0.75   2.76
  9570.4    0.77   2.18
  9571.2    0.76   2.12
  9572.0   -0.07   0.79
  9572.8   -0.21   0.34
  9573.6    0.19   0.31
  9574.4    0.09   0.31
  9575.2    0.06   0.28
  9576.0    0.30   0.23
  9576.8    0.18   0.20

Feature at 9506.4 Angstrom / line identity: [O III]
